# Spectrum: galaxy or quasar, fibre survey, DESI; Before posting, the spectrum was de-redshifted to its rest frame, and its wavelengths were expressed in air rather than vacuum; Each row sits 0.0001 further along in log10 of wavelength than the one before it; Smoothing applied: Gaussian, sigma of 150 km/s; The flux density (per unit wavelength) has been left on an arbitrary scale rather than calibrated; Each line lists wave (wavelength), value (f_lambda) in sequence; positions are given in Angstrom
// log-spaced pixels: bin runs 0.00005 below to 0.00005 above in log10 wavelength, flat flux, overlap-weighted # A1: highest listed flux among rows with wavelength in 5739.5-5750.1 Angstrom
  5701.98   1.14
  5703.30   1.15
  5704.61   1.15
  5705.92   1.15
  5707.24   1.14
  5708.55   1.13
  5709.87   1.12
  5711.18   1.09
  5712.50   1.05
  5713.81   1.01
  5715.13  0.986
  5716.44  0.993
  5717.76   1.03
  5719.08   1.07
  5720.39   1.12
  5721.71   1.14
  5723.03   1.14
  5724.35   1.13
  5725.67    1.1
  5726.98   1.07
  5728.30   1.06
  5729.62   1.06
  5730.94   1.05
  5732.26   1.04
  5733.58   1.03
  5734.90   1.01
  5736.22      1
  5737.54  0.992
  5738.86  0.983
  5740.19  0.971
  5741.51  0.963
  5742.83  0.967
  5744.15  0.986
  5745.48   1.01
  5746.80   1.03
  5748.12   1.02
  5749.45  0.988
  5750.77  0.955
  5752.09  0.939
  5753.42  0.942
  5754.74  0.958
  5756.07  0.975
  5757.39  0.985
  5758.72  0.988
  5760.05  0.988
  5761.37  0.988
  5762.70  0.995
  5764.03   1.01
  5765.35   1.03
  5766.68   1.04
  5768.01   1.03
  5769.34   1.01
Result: 1.03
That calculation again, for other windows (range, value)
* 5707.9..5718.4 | 1.13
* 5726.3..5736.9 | 1.07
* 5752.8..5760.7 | 0.988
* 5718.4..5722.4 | 1.14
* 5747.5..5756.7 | 1.02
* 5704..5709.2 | 1.15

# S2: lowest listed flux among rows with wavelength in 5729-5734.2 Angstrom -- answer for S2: 1.03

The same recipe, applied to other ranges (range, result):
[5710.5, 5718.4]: 0.986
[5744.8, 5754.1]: 0.939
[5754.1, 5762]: 0.958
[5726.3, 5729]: 1.06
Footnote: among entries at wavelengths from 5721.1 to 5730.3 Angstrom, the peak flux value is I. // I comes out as 1.14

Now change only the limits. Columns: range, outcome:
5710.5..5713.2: 1.09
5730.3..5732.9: 1.05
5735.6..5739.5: 1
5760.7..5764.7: 1.01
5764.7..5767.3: 1.04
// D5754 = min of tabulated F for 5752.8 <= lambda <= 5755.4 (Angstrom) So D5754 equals 0.942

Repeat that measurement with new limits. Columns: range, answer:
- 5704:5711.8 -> 1.09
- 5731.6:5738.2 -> 0.992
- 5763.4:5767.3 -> 1.01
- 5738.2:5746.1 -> 0.963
